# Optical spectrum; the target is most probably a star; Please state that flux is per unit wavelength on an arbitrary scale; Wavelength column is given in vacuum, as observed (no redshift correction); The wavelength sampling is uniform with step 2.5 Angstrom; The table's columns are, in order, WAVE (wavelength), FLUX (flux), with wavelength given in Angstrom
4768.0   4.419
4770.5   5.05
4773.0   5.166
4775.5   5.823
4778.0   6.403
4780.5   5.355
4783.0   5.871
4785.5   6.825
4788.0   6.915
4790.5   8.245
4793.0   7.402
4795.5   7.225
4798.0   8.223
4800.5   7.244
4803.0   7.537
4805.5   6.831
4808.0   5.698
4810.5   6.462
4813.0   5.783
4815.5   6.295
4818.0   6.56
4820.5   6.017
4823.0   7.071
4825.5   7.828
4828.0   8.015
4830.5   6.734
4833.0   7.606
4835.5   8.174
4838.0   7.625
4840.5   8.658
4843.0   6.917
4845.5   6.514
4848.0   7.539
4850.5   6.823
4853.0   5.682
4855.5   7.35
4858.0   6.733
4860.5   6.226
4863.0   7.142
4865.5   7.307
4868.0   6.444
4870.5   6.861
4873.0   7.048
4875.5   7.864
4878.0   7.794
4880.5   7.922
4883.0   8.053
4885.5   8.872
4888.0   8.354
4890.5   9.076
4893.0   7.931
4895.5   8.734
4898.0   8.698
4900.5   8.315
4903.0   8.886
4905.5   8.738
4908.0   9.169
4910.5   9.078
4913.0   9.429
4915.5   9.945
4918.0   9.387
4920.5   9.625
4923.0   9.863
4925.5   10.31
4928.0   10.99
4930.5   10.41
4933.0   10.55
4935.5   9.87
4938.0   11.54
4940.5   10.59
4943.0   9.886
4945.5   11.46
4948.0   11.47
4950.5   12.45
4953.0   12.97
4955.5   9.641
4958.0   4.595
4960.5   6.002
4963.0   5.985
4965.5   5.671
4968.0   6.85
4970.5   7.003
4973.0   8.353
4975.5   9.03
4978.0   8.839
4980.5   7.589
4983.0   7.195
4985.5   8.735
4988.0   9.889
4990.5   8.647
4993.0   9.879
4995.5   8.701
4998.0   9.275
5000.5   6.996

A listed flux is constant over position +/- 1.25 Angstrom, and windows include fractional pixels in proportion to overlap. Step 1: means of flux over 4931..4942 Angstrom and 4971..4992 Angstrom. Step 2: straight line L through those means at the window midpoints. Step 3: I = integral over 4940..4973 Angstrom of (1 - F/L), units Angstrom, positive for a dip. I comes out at 3.3 Angstrom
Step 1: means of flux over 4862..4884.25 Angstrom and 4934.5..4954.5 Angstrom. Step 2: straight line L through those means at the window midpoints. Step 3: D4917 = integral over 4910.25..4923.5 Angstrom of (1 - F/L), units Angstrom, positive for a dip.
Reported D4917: 0.3 Angstrom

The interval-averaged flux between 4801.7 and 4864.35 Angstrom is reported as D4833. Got 6.95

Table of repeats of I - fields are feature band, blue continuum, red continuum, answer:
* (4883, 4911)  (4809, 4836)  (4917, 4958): 1.7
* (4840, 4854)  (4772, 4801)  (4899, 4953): 2.1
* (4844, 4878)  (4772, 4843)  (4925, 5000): 3.4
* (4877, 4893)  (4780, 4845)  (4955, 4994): -2.1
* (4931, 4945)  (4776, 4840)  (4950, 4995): -4.5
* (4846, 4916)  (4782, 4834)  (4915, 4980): 2.9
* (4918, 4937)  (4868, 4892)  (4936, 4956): 0.2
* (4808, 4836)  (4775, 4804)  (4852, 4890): 1.0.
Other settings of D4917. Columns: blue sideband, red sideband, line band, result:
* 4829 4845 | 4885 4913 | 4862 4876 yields 1.90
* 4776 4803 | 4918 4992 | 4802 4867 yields 5.17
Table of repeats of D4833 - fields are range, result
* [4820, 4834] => 7.27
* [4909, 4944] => 10.1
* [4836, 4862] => 7.04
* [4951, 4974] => 7.61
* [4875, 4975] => 9.07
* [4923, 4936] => 10.4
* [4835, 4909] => 7.71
